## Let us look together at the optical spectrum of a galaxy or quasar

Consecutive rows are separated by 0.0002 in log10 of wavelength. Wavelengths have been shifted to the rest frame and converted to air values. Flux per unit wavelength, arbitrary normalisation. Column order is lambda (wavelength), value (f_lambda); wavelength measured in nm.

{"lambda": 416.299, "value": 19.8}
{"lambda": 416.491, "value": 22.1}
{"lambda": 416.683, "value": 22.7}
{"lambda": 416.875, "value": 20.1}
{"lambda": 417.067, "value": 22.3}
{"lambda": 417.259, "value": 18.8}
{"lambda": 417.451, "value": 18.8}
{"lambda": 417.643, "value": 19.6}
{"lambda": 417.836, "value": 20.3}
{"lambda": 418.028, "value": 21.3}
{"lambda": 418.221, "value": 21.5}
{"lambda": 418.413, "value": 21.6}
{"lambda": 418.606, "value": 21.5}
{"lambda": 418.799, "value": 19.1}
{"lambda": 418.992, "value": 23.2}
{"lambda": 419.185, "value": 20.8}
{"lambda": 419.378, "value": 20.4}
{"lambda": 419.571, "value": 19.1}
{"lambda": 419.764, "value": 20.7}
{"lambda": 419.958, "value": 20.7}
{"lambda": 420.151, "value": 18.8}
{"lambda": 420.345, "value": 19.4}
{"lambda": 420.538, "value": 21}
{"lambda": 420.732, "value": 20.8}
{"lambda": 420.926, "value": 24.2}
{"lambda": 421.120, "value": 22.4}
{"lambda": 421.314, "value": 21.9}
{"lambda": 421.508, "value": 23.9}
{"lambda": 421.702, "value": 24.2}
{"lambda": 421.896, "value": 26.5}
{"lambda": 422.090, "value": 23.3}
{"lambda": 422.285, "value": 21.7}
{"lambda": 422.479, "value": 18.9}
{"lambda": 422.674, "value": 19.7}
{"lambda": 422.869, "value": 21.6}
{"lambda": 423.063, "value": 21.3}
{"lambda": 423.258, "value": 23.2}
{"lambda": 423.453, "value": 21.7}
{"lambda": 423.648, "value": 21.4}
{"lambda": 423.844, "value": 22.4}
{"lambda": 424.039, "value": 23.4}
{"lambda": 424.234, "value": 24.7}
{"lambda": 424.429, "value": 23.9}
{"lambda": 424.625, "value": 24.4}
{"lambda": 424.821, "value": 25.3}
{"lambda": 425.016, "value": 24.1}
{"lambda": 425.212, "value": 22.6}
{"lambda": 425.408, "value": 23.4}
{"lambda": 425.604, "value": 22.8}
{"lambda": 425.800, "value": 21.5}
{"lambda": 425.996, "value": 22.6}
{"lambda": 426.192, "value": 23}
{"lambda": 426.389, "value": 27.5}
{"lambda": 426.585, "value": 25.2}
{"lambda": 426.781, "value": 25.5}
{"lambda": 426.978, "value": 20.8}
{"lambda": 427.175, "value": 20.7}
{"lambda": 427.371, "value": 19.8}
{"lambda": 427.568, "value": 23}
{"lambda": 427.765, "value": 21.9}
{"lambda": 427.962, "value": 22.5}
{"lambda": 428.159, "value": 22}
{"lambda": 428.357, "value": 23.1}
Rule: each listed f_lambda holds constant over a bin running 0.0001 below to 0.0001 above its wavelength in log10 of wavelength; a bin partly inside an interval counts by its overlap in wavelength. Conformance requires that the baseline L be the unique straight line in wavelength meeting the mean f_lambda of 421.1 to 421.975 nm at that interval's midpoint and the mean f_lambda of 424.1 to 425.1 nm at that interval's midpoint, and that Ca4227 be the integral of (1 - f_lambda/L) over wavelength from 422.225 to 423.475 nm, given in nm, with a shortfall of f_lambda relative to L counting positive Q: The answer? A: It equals 0.16 nm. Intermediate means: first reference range 23.9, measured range 21.1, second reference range 24.5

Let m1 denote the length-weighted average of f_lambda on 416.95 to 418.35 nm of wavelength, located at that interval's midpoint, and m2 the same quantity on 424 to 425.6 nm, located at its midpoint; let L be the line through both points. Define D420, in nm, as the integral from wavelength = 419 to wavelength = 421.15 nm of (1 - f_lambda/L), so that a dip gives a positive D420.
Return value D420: 0.08 nm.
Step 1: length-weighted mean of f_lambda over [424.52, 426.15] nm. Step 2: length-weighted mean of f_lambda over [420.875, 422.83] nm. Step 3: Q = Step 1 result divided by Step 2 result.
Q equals 1.03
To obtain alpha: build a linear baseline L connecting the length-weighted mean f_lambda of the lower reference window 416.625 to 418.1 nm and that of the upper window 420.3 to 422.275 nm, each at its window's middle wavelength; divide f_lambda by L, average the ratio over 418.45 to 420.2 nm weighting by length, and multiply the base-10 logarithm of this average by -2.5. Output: 0.05 mag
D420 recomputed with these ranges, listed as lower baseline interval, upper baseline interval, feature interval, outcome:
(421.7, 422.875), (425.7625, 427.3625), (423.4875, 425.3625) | -0.067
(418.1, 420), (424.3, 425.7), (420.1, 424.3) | 0.054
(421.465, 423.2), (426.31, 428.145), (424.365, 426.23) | -0.057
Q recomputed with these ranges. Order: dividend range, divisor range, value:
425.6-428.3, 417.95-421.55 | 1.08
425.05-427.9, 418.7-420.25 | 1.13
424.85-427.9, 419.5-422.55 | 1.06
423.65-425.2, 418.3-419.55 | 1.13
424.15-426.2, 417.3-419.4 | 1.14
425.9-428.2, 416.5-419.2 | 1.10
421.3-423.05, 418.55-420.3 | 1.10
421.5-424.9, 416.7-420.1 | 1.11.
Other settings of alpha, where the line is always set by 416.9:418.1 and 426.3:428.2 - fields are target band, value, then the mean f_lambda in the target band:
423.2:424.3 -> -0.039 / 22.7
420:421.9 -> -0.046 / 22.1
